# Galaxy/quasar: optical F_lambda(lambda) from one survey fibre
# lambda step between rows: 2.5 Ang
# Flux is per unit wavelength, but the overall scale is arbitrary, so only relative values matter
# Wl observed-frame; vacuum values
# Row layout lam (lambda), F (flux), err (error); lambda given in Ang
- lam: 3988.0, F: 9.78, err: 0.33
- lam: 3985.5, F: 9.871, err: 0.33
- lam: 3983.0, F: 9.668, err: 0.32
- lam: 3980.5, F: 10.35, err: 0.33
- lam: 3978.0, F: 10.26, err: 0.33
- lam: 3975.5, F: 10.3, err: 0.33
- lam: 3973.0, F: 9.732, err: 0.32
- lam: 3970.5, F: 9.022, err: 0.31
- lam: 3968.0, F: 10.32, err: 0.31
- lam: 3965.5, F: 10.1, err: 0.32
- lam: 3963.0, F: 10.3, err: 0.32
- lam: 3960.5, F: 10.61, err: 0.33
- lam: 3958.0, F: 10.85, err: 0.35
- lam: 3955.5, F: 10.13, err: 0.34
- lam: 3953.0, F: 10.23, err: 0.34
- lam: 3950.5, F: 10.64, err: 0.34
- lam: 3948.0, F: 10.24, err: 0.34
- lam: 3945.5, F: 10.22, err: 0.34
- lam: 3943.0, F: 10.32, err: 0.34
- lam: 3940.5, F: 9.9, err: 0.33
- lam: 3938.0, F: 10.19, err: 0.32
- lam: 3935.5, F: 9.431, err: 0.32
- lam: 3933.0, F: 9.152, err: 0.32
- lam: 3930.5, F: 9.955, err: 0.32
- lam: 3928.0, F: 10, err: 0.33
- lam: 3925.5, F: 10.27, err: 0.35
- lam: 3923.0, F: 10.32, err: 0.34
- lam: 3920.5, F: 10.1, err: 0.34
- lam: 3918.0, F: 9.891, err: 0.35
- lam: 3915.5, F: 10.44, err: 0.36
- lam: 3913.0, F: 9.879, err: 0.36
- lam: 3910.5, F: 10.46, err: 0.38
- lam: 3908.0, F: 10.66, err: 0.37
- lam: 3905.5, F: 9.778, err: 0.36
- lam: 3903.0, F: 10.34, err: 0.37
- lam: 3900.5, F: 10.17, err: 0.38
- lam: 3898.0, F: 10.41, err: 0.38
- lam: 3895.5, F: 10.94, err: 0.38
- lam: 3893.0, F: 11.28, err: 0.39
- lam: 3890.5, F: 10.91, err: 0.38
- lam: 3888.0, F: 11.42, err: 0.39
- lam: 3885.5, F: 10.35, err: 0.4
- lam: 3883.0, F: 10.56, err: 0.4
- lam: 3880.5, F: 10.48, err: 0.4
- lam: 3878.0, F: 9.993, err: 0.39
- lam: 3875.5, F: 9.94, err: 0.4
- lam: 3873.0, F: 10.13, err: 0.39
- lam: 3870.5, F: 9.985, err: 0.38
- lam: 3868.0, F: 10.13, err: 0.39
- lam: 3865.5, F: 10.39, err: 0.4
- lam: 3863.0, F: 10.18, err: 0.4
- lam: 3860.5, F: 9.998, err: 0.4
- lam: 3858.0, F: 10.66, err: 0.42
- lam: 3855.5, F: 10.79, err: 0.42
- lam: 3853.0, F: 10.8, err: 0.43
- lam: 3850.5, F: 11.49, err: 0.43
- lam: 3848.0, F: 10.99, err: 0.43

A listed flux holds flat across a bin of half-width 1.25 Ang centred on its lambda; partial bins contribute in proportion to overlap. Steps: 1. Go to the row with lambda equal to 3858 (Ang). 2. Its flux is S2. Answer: 10.66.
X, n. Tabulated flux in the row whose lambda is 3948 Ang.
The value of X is 10.24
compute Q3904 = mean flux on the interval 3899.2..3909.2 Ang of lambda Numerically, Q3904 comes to 10.2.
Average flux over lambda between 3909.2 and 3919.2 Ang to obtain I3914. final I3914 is 10.2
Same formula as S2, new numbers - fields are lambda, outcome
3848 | 10.99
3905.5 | 9.778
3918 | 9.891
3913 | 9.879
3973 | 9.732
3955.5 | 10.13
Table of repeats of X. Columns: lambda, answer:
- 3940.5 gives 9.9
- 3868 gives 10.13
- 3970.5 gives 9.022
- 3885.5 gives 10.35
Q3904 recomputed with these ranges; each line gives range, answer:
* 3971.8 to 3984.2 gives 10.1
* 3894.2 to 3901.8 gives 10.5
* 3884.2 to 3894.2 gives 11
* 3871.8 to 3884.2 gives 10.2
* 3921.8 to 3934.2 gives 9.94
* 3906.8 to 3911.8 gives 10.6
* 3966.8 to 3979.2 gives 9.92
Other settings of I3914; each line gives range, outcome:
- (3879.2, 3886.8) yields 10.5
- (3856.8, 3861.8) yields 10.3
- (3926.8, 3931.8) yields 9.97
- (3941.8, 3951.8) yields 10.4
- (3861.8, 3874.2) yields 10.2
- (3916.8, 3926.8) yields 10.1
